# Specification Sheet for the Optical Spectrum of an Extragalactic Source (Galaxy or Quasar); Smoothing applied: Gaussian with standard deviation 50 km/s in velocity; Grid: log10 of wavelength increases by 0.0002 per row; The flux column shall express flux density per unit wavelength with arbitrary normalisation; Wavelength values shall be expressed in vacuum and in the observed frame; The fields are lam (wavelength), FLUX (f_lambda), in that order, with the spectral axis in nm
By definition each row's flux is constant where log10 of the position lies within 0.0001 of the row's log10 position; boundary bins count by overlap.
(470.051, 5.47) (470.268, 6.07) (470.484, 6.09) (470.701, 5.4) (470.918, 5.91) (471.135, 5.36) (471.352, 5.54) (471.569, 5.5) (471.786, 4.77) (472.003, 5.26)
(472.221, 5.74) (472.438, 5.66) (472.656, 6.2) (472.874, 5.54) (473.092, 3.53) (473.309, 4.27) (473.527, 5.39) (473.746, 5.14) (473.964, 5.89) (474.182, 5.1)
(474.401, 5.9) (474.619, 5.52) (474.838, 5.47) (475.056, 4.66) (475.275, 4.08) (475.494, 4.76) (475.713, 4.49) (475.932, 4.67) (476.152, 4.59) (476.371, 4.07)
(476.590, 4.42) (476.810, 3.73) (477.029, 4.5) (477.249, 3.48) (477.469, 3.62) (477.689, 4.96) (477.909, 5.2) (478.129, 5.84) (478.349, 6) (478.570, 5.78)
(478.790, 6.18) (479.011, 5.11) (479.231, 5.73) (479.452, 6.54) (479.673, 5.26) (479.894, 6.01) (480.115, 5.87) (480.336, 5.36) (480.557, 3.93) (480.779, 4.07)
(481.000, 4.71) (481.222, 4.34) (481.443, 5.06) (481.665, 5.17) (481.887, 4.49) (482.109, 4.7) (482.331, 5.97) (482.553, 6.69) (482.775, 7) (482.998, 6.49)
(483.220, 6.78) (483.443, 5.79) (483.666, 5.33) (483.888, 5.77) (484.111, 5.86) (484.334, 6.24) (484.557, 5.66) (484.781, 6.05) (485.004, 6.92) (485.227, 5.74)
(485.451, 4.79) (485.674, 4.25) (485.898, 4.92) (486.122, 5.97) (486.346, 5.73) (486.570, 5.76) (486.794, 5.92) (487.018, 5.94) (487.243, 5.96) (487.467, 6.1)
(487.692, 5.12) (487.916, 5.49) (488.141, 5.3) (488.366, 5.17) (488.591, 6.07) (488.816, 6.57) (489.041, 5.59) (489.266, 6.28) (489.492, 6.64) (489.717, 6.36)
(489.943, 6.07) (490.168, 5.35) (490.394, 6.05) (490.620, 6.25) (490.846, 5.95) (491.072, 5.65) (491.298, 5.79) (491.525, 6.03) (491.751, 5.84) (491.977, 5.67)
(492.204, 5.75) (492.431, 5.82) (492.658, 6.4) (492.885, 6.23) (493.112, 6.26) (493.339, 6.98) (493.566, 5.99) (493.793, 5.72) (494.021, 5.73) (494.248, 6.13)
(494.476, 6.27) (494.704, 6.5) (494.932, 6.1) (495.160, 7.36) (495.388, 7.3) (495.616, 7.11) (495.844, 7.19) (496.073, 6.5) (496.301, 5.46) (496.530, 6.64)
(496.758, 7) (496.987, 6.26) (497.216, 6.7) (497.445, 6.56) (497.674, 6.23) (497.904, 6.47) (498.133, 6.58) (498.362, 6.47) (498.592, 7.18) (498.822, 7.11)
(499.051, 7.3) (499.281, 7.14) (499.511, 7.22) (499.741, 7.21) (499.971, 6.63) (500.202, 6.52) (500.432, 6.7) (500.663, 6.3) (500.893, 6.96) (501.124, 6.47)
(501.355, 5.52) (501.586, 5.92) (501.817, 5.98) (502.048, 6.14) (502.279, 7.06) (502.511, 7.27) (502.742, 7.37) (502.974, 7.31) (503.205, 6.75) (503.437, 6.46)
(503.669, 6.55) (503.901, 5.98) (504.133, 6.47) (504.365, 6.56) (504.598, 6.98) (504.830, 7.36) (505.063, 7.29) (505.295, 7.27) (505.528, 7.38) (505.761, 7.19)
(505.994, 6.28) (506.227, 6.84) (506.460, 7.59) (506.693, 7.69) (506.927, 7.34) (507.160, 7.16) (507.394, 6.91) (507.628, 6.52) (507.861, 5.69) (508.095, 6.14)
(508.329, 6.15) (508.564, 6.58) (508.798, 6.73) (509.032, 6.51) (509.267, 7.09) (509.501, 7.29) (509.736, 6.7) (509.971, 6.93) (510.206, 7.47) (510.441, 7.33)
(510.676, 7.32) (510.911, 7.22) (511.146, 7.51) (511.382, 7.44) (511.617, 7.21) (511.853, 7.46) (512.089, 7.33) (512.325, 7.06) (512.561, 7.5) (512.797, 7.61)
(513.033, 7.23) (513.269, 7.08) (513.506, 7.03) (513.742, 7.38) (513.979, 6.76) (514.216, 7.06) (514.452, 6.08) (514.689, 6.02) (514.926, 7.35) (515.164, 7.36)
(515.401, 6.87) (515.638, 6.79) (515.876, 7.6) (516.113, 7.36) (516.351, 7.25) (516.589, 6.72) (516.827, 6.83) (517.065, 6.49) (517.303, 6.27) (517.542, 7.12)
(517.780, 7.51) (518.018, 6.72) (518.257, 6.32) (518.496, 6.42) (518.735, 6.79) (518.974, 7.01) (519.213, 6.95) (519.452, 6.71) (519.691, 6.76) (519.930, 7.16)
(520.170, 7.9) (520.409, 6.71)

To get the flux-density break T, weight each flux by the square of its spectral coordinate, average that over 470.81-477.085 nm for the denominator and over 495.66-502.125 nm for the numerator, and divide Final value 1.45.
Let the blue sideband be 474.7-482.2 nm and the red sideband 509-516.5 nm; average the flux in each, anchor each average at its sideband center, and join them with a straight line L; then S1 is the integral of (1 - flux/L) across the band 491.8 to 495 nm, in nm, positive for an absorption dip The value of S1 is -0.12 nm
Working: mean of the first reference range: 4.91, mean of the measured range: 6.1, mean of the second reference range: 7.14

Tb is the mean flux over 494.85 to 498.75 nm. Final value 6.66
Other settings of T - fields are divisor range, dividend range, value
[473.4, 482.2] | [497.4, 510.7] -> 1.51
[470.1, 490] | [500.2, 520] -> 1.44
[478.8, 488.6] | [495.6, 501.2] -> 1.28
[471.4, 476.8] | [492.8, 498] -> 1.41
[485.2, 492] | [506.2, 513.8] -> 1.34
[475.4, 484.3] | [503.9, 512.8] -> 1.51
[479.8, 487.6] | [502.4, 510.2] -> 1.35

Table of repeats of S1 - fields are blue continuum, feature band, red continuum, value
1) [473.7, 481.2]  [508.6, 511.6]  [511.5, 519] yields -0.178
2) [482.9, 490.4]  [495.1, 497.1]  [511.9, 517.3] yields -0.166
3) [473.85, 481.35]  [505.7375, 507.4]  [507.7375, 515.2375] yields -0.109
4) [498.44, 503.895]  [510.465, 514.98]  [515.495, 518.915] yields -0.205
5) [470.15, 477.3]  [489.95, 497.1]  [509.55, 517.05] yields -0.164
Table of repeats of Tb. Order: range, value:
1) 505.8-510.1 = 6.79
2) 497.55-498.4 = 6.44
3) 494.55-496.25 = 6.8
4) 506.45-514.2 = 7.05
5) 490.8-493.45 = 6.03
